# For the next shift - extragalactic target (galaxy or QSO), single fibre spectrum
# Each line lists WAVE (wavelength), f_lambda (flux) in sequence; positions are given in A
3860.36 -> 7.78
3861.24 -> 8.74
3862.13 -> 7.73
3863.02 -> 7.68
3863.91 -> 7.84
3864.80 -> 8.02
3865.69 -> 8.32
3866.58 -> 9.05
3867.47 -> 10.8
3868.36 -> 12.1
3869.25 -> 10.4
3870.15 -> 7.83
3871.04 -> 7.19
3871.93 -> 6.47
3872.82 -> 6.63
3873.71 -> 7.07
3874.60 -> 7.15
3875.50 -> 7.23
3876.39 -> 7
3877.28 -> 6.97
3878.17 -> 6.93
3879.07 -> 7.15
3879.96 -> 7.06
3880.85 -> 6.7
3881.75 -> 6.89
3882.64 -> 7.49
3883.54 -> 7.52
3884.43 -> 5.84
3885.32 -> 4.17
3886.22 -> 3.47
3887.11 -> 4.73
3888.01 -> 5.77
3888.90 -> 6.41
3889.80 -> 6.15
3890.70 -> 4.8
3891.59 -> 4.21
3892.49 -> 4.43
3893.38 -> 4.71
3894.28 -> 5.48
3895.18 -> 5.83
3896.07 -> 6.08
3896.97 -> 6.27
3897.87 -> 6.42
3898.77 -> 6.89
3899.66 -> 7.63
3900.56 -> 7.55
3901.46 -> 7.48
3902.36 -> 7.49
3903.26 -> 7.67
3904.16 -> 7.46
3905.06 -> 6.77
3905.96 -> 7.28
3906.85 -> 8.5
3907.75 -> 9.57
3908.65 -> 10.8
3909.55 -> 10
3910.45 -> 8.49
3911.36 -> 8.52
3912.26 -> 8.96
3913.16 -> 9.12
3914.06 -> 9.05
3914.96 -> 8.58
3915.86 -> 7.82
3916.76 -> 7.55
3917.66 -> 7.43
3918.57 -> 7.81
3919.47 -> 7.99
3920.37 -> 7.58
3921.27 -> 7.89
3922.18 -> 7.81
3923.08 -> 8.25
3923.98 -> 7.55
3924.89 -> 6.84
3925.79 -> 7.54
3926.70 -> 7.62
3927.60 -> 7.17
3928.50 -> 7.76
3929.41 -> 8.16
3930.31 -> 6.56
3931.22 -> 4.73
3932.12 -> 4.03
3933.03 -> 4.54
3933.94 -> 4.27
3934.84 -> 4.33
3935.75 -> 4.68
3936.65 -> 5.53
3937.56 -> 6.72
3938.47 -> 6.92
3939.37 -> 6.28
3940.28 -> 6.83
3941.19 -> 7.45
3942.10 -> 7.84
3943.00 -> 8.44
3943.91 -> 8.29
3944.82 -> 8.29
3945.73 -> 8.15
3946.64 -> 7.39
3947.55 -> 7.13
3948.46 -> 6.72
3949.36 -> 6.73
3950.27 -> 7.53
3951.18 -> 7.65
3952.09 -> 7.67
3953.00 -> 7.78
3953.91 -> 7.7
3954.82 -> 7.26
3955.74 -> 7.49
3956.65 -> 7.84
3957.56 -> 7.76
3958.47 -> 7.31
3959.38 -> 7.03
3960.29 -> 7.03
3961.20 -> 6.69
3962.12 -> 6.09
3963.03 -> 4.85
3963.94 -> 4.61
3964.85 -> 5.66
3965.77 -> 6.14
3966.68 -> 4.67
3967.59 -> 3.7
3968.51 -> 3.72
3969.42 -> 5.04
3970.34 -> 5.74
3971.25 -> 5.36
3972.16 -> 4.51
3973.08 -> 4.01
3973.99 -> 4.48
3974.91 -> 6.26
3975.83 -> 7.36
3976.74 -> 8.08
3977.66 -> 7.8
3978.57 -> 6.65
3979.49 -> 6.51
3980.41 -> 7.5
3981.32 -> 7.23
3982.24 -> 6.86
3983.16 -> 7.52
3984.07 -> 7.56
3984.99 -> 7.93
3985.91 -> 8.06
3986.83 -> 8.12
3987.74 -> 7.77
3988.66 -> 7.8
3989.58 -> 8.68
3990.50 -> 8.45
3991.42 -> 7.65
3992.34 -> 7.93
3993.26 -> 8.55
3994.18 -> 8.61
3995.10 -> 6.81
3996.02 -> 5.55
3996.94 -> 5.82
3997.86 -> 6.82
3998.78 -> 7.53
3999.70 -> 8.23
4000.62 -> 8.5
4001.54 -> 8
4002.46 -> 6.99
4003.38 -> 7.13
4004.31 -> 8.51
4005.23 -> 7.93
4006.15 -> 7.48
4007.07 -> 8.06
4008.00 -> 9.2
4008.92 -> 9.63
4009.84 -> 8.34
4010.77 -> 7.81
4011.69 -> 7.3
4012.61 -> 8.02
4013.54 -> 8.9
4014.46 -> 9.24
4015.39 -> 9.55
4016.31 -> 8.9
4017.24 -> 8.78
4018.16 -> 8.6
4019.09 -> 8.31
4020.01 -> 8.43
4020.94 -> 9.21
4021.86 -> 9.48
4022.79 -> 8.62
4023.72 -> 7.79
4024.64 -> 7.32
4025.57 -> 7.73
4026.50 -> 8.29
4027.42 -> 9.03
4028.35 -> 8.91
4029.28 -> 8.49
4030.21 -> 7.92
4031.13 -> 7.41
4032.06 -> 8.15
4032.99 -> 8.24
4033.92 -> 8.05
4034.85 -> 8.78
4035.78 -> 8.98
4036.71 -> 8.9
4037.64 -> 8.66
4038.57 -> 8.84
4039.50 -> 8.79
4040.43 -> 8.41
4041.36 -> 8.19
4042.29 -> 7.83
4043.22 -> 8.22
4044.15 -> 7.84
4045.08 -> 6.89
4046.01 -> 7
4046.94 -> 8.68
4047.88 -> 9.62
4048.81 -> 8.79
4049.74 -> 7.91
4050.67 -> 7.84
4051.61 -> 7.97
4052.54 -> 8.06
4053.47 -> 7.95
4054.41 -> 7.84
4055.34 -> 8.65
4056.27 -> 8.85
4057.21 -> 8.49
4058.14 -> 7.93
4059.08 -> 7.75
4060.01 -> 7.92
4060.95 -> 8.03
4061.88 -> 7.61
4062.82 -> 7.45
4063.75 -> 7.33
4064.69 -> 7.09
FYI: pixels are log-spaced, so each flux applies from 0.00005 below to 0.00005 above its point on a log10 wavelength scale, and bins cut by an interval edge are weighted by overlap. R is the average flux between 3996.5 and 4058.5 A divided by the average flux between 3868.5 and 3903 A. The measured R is 1.3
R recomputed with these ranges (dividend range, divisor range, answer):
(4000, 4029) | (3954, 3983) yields 1.35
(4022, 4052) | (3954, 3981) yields 1.35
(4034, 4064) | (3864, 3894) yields 1.19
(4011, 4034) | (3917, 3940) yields 1.27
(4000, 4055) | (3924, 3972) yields 1.27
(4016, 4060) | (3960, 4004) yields 1.24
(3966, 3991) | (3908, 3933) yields 0.84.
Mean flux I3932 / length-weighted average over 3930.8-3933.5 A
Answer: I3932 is 4.42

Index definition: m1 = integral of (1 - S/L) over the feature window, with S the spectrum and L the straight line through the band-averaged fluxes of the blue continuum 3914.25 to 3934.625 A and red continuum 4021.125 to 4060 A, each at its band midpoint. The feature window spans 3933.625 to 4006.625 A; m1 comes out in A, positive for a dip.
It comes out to 6.2 A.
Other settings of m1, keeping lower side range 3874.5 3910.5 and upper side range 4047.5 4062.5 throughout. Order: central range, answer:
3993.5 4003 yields 0.4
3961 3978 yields 4.4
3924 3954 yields 1.3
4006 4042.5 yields -2.6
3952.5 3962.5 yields 0.0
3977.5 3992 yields -0.1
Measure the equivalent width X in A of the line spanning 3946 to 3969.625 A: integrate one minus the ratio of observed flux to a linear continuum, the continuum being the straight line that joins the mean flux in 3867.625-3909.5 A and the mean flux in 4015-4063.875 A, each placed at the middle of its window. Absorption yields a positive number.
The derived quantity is 3.2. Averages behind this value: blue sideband 6.92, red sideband 8.29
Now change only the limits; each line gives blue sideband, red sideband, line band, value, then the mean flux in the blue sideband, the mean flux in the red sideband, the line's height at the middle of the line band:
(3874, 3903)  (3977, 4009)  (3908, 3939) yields -2.82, 6.26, 7.68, 6.73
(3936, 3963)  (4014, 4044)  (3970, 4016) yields 2.57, 7.24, 8.49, 7.92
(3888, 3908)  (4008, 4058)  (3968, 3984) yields 3.02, 6.55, 8.39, 7.61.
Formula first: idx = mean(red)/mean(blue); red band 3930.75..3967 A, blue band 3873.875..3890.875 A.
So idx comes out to 1.05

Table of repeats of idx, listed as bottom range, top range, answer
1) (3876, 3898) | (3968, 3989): 1.11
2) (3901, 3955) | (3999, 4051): 1.12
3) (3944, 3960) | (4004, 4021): 1.13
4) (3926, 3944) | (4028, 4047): 1.29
